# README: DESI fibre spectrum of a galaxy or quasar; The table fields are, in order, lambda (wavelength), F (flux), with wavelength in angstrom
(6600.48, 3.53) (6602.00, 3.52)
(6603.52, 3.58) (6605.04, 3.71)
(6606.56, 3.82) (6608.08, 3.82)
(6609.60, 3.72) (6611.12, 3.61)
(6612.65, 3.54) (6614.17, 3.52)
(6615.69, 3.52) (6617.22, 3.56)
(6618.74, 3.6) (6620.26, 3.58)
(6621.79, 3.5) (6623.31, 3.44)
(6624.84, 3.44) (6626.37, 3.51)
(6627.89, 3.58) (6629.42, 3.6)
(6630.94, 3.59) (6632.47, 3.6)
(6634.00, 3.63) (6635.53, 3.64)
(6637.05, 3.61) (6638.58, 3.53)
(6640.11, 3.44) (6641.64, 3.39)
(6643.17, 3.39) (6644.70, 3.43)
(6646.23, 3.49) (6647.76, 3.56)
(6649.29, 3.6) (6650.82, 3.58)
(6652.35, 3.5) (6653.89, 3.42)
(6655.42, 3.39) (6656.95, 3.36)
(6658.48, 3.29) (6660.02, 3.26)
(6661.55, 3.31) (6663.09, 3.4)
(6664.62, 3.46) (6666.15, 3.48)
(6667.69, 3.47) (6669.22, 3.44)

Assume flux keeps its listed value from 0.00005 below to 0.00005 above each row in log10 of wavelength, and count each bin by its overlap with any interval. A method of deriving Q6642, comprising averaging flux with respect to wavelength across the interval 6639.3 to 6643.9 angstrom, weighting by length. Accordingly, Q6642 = 3.41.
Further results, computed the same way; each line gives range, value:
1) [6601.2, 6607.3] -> 3.66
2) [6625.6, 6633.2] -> 3.58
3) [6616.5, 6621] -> 3.59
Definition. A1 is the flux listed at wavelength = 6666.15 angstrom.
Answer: 3.48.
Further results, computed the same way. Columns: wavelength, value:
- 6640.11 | 3.44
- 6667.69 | 3.47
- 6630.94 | 3.59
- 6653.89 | 3.42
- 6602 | 3.52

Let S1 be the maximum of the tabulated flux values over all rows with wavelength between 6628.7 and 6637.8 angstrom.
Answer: 3.64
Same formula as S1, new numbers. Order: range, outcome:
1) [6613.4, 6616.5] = 3.52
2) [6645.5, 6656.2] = 3.6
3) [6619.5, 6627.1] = 3.58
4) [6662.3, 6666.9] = 3.48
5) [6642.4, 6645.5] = 3.43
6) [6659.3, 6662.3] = 3.31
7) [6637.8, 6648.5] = 3.56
